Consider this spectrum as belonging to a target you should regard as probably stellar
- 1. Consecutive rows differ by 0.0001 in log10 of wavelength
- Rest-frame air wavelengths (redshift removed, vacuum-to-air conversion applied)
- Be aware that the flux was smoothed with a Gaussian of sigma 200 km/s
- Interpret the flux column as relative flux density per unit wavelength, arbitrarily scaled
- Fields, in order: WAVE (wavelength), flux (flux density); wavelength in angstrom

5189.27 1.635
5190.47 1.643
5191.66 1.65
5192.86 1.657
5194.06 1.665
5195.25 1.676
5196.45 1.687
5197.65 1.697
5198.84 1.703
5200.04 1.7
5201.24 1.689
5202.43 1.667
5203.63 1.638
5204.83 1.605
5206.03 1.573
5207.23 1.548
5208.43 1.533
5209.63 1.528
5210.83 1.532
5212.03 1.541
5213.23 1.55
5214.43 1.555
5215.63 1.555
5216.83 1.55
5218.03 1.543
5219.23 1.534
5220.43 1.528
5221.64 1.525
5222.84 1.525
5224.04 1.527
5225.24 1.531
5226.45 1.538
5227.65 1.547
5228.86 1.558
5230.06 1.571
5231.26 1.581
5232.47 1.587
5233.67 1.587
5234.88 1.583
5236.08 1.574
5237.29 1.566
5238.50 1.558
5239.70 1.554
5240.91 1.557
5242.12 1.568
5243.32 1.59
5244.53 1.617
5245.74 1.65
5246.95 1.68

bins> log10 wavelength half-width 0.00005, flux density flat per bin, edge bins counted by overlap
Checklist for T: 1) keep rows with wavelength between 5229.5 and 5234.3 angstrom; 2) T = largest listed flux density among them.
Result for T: 1.587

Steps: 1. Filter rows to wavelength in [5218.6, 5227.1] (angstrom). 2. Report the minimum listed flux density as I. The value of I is 1.525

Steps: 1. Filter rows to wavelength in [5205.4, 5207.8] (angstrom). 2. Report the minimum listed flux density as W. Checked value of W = 1.548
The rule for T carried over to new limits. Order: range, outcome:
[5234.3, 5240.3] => 1.583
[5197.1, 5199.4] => 1.703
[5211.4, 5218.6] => 1.555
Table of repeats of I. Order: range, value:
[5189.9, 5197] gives 1.643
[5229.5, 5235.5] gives 1.571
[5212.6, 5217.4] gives 1.55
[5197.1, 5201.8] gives 1.689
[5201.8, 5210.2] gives 1.528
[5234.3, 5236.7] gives 1.574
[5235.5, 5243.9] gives 1.554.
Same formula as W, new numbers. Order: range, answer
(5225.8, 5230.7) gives 1.538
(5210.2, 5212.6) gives 1.532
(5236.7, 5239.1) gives 1.558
